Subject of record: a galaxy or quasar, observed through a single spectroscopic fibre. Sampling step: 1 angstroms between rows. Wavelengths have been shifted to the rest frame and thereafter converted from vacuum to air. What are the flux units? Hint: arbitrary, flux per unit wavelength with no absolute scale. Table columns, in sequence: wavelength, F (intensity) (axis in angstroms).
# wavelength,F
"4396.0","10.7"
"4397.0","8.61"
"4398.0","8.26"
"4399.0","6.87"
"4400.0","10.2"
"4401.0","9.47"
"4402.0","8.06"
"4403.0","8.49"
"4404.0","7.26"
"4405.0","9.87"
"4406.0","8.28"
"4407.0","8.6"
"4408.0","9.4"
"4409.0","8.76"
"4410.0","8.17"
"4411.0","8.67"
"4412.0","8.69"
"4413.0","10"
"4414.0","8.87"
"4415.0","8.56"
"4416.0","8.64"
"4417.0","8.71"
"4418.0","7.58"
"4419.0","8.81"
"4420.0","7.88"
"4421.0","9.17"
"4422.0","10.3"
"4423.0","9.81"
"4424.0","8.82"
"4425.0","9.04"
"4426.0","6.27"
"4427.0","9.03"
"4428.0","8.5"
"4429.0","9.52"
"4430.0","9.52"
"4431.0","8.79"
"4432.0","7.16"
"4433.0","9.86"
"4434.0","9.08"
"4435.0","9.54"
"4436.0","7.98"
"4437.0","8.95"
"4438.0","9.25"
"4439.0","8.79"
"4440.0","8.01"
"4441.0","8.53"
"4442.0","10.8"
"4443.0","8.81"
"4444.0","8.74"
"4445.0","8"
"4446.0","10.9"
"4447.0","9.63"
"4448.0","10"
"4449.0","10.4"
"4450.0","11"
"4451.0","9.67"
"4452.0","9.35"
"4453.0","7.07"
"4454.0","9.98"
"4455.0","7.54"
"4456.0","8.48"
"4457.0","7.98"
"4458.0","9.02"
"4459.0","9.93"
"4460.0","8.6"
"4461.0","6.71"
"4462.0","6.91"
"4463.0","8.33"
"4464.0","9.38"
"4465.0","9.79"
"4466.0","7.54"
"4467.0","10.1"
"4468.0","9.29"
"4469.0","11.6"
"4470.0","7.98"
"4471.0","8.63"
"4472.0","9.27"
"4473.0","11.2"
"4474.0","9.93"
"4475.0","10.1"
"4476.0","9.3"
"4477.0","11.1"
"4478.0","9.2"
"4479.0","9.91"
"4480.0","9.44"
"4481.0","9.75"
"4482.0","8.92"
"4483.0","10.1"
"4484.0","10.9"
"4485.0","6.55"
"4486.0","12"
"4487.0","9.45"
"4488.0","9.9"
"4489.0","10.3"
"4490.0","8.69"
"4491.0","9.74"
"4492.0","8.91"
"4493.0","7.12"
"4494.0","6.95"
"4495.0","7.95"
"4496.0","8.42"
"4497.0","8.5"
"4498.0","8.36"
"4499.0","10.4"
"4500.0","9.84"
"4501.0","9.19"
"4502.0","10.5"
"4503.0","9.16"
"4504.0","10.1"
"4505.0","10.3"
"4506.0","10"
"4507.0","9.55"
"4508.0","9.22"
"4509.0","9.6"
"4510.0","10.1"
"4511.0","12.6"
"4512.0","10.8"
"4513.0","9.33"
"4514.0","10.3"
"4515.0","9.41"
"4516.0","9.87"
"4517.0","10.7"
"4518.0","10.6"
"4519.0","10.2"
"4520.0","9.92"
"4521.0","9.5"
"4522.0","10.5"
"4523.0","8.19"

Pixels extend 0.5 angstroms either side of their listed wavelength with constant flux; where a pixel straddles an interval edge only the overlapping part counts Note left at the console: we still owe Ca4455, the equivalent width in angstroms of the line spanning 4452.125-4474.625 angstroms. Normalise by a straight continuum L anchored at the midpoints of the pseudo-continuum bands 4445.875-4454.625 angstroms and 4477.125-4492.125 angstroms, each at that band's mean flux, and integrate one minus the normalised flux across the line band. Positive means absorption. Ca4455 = 1.82 angstroms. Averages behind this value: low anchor 9.7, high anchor 9.64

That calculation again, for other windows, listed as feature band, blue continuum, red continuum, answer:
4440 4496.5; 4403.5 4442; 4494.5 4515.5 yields 0.5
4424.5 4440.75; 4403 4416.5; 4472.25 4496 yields 0.5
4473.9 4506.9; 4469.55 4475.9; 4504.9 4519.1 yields 1.3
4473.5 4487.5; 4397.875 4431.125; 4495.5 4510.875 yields -0.5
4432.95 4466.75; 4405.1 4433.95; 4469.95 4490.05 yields 1.1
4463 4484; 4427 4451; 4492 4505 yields -1.3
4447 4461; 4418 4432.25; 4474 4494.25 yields 0.0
